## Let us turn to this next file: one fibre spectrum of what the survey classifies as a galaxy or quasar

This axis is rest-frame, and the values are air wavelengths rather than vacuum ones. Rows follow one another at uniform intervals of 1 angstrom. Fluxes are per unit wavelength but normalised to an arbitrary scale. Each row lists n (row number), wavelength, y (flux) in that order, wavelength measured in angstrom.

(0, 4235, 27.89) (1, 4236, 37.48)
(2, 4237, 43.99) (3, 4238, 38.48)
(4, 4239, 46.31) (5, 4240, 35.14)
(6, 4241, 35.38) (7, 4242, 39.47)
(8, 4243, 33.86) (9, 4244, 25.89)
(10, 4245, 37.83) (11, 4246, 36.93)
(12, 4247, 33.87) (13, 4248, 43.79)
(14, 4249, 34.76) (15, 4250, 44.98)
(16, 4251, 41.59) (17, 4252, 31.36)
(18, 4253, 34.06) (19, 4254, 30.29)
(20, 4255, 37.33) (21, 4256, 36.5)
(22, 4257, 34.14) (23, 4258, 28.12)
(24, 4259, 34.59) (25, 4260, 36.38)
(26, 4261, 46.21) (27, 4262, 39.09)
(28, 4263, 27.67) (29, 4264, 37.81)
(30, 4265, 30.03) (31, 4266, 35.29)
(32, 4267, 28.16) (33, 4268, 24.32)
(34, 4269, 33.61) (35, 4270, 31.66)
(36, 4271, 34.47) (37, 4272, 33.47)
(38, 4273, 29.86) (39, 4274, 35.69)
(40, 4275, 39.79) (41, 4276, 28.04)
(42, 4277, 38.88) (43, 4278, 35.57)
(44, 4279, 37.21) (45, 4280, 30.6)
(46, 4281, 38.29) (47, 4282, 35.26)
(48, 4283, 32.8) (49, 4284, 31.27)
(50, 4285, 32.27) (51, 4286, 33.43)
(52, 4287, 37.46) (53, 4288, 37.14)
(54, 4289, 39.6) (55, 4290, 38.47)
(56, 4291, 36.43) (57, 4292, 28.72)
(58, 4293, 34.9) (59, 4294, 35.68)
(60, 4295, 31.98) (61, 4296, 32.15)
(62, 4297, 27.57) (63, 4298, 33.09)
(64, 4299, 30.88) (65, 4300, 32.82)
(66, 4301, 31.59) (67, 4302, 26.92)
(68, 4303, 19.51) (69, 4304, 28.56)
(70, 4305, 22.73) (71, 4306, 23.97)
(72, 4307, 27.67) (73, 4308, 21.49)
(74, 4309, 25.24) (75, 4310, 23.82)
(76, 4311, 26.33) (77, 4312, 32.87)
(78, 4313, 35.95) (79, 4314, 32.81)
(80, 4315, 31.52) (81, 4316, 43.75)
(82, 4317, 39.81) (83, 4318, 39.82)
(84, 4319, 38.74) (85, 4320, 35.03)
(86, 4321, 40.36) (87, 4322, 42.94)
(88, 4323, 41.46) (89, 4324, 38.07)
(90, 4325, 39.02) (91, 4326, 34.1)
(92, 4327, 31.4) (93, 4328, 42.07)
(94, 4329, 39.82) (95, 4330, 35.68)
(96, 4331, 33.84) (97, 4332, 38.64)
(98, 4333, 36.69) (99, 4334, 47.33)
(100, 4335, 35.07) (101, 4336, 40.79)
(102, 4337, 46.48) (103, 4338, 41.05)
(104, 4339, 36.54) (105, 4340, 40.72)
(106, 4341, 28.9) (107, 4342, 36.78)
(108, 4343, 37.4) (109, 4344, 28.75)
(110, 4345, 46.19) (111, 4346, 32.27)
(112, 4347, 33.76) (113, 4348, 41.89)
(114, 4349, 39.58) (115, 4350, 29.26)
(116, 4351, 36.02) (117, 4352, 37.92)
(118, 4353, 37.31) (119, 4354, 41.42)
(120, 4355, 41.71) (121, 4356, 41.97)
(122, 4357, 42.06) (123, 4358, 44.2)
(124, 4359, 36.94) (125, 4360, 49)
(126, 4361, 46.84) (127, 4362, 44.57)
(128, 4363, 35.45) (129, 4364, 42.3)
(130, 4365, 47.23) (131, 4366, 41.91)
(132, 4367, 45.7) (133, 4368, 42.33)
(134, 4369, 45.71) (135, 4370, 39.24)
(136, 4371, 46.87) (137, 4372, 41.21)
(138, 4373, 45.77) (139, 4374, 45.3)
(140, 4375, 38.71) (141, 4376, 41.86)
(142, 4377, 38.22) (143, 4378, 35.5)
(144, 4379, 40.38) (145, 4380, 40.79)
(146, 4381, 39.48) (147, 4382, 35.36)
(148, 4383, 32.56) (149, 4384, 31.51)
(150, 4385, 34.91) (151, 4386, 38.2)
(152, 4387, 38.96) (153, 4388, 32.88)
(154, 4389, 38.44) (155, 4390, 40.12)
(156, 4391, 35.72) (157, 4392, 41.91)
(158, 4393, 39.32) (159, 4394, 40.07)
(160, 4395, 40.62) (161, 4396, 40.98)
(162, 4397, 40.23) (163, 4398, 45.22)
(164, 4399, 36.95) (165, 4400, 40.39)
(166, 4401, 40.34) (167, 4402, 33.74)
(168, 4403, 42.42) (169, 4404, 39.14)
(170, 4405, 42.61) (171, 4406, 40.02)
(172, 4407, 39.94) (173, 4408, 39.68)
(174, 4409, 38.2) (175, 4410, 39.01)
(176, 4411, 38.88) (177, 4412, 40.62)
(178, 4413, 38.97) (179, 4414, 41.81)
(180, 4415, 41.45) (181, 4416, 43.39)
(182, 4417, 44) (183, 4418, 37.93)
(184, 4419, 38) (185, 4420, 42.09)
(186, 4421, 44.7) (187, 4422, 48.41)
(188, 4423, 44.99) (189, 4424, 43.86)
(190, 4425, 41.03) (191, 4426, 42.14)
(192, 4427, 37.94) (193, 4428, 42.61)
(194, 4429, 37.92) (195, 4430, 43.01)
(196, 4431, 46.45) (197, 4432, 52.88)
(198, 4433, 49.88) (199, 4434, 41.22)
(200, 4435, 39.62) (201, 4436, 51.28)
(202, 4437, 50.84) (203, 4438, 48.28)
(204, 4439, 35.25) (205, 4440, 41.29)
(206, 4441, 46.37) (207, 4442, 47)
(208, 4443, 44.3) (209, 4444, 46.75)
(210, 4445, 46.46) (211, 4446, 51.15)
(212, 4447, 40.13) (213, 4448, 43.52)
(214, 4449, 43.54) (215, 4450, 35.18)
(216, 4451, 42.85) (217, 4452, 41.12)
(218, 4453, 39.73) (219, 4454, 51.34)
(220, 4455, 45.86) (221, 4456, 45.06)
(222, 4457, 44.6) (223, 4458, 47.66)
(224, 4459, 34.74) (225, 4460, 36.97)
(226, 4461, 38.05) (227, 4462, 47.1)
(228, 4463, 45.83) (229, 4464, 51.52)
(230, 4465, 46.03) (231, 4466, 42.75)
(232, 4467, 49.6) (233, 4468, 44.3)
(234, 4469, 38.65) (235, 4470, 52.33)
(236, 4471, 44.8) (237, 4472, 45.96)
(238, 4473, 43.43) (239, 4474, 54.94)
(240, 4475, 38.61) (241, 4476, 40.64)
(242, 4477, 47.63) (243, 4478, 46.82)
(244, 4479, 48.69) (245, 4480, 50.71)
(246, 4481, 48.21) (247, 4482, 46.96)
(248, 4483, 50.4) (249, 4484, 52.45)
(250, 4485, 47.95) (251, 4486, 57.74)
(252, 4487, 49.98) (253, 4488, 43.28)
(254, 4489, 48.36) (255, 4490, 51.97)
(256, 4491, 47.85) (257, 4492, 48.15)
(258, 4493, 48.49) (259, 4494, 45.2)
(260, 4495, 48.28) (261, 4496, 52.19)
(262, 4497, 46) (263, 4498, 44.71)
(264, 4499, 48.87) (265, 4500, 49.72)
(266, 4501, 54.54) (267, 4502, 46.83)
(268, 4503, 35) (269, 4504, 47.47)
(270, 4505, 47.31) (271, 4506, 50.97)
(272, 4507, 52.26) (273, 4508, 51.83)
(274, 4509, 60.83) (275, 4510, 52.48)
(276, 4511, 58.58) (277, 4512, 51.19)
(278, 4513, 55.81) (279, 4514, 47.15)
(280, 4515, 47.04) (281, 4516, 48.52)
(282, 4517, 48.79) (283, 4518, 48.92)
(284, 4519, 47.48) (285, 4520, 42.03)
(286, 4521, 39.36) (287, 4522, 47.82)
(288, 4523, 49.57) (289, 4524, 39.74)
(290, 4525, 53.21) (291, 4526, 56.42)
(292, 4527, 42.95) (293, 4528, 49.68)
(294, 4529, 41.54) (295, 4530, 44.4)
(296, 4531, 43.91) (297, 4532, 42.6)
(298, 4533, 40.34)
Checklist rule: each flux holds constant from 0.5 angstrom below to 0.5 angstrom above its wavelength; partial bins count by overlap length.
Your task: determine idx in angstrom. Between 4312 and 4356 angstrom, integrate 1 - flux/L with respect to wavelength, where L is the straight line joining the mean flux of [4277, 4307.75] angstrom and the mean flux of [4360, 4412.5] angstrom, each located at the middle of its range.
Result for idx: -2.7 angstrom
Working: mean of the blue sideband 32.2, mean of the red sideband 40.2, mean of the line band 37.9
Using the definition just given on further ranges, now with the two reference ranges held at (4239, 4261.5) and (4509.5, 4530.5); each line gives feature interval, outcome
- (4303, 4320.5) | 3.7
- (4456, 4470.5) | 0.4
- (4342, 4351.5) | 1.0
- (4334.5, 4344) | 0.6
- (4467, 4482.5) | 0.0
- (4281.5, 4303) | 2.9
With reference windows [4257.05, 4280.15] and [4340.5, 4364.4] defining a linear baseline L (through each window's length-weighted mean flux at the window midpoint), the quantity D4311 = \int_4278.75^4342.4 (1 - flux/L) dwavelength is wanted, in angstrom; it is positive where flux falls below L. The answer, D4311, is 3.4 angstrom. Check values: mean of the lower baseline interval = 33.8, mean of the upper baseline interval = 38.8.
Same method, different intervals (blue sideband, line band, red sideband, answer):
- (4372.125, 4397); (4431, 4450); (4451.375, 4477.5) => -1.1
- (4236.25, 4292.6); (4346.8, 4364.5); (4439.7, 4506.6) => -0.1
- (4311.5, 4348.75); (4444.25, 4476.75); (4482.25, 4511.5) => 1.9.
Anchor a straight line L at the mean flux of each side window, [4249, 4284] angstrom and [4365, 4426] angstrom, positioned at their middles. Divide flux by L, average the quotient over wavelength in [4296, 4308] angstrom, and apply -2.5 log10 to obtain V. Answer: 0.29 mag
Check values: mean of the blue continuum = 34.5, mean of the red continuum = 40.4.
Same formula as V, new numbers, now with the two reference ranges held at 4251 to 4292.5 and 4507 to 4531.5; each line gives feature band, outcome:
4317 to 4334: -0.03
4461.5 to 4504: -0.02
